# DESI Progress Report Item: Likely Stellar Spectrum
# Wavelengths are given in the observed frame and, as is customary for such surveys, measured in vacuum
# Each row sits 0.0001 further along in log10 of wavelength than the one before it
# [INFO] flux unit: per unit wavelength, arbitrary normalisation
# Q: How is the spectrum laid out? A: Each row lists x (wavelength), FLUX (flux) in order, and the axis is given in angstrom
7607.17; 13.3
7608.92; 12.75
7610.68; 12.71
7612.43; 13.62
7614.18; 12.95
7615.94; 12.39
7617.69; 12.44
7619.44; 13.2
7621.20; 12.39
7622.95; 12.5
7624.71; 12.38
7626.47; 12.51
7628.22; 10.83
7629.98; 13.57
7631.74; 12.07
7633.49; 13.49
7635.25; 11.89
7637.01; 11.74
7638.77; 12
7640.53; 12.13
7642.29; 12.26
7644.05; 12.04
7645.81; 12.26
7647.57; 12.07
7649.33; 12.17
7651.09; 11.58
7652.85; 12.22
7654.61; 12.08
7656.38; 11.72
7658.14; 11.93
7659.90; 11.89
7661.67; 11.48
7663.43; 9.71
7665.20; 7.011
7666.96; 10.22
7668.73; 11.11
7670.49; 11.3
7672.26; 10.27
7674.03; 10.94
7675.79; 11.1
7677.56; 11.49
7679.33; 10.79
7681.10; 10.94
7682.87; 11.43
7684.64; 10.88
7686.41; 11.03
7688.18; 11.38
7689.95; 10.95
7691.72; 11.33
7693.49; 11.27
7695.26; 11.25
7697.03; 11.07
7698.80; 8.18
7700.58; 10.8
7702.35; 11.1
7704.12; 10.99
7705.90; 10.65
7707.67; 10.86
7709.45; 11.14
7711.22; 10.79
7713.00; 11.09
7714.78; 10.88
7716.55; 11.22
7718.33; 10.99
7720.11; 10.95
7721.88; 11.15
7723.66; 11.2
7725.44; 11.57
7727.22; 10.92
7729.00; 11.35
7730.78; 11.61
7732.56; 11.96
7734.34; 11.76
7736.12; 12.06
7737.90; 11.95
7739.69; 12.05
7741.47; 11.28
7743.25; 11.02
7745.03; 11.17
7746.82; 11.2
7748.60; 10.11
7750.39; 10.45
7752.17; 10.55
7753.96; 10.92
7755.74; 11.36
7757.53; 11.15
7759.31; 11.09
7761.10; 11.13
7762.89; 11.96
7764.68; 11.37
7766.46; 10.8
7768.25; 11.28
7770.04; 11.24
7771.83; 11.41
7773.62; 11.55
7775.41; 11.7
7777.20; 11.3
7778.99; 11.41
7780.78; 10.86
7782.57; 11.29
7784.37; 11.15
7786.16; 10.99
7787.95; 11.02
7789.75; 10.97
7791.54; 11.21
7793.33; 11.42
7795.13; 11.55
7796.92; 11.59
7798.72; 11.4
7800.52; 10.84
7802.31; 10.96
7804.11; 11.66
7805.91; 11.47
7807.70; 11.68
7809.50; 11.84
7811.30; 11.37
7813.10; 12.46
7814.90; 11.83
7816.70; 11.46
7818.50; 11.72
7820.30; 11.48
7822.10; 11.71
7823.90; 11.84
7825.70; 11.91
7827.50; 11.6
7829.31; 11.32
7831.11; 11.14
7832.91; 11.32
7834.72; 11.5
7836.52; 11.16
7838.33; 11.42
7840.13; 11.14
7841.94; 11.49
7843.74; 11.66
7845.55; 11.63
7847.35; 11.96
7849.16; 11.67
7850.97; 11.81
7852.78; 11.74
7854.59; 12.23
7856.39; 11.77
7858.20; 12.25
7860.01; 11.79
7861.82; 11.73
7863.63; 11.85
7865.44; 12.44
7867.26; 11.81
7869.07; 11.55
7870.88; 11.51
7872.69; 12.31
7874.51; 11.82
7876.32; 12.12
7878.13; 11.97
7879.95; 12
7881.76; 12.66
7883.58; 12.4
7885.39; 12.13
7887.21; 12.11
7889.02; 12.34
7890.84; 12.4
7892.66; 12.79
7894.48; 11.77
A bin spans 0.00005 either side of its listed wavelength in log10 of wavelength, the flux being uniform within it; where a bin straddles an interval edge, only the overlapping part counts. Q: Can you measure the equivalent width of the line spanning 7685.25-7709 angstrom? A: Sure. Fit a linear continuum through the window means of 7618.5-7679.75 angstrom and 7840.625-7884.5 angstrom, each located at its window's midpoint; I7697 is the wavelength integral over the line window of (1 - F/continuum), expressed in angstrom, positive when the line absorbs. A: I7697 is 1.79 angstrom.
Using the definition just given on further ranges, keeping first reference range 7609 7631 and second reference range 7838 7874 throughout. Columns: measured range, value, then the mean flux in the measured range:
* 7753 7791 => 2.7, 11.2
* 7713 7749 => 2.6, 11.3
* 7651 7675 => 2.9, 10.9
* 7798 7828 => 0.9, 11.6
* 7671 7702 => 3.7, 10.9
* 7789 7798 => 0.5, 11.4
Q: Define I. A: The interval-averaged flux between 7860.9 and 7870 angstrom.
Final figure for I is 11.9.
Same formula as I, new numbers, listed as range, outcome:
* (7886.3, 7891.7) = 12.3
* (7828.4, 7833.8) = 11.3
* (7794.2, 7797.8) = 11.6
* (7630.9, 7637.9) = 12.3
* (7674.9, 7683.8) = 11.1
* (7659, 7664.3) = 11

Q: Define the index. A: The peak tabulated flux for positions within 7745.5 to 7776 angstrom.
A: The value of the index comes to 11.96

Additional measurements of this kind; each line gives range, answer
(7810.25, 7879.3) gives 12.46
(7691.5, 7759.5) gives 12.06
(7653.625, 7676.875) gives 12.08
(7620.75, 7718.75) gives 13.57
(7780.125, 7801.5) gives 11.59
